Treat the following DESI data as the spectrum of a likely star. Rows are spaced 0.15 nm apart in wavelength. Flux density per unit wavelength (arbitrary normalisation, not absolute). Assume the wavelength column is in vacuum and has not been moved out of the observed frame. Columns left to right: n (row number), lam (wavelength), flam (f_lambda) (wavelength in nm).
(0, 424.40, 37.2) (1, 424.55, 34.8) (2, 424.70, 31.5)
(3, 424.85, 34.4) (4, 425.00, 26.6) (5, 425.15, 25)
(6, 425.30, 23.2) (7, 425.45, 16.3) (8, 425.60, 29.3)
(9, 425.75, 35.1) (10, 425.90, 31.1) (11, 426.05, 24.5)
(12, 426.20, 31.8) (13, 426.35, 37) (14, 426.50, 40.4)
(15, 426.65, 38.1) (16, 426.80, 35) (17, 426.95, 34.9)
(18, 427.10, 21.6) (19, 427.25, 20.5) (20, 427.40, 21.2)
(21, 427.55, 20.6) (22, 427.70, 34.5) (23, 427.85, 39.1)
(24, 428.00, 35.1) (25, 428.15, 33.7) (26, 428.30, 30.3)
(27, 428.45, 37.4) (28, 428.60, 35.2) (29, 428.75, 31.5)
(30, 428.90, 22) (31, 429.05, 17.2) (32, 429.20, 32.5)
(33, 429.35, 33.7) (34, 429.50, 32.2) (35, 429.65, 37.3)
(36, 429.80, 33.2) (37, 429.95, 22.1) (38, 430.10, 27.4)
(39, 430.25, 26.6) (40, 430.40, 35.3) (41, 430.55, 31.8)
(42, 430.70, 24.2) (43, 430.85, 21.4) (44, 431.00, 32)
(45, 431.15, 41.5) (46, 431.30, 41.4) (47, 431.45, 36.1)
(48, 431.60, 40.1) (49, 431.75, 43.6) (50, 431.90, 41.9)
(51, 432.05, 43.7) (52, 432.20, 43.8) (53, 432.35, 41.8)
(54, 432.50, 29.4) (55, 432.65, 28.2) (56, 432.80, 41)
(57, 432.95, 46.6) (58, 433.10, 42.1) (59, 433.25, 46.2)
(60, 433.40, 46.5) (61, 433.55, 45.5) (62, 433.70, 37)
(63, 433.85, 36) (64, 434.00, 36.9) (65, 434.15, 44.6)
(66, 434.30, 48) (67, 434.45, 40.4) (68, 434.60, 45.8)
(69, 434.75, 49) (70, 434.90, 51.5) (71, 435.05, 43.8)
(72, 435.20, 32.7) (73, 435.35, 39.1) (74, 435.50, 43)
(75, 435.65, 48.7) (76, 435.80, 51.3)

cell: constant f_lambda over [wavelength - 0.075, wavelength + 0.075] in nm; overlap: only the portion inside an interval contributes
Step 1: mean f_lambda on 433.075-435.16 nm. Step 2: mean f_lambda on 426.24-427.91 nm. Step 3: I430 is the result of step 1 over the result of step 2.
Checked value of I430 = 1.40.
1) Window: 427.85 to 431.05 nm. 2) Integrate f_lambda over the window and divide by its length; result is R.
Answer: 30.3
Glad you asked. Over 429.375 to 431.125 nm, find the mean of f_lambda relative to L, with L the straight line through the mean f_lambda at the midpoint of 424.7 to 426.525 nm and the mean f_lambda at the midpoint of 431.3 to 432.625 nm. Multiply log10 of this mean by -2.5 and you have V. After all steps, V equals 0.23 mag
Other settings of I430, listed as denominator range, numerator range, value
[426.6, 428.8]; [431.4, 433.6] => 1.32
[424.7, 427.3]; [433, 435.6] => 1.44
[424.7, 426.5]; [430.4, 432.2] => 1.25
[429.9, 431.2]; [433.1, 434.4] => 1.46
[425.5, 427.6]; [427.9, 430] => 1.04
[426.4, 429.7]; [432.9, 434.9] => 1.41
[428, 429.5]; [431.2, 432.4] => 1.35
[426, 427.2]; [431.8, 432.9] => 1.18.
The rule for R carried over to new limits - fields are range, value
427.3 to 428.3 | 30.4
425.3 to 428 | 30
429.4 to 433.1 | 35.2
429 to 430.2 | 29.6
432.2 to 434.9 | 41.8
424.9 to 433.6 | 33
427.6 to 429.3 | 31.5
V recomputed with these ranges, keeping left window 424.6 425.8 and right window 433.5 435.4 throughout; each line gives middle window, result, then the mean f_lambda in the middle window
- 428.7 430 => 0.18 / 29.2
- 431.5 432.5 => -0.08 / 41.3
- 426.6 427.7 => 0.11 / 27.7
